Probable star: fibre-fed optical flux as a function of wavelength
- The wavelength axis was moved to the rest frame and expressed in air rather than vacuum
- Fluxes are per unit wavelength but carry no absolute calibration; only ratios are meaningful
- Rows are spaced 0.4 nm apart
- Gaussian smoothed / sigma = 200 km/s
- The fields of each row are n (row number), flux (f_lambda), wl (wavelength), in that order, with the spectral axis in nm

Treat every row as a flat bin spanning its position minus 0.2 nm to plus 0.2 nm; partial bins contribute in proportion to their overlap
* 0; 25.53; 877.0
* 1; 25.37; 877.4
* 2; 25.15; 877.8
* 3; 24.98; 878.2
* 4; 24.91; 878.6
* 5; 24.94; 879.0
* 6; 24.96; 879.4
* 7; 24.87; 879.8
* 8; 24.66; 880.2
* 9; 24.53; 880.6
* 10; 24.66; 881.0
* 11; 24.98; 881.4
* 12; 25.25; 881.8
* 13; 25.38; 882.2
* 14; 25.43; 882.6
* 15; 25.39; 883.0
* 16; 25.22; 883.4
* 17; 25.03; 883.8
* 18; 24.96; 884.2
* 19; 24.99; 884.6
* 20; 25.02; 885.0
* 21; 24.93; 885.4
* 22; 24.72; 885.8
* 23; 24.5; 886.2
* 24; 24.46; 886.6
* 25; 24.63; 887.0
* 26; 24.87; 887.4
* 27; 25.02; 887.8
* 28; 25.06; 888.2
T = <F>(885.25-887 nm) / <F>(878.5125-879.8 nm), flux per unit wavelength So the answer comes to 0.99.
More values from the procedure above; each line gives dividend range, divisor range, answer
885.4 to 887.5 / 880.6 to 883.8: 0.98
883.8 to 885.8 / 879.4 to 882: 1.00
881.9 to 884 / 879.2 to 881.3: 1.02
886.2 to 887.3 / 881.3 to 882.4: 0.97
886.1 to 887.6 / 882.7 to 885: 0.98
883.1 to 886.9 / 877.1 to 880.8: 1.00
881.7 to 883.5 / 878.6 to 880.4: 1.02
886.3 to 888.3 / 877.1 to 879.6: 0.99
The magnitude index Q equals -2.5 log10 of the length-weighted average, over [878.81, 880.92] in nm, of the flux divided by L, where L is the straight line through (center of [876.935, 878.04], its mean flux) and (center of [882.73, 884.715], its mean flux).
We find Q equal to 0.02 mag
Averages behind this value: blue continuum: 25.3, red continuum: 25.1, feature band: 24.8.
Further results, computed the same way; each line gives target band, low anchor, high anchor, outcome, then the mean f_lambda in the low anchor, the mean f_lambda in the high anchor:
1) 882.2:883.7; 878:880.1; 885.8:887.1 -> -0.026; 24.9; 24.6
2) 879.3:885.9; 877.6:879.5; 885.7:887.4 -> -0.009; 25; 24.6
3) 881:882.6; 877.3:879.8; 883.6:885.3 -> -0.007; 25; 25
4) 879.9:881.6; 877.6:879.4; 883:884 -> 0.016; 25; 25.2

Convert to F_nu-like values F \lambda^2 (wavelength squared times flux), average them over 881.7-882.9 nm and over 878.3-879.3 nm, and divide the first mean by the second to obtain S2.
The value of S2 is 1.03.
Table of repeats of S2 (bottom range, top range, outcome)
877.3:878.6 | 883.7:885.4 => 1.01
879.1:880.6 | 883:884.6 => 1.02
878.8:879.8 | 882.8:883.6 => 1.02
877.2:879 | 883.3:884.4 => 1.01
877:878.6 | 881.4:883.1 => 1.02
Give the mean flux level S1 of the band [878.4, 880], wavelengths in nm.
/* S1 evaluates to 24.9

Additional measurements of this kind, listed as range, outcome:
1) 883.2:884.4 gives 25.1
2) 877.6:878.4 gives 25.1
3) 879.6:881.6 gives 24.7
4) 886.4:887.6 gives 24.7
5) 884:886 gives 24.9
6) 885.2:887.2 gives 24.6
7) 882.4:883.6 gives 25.3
